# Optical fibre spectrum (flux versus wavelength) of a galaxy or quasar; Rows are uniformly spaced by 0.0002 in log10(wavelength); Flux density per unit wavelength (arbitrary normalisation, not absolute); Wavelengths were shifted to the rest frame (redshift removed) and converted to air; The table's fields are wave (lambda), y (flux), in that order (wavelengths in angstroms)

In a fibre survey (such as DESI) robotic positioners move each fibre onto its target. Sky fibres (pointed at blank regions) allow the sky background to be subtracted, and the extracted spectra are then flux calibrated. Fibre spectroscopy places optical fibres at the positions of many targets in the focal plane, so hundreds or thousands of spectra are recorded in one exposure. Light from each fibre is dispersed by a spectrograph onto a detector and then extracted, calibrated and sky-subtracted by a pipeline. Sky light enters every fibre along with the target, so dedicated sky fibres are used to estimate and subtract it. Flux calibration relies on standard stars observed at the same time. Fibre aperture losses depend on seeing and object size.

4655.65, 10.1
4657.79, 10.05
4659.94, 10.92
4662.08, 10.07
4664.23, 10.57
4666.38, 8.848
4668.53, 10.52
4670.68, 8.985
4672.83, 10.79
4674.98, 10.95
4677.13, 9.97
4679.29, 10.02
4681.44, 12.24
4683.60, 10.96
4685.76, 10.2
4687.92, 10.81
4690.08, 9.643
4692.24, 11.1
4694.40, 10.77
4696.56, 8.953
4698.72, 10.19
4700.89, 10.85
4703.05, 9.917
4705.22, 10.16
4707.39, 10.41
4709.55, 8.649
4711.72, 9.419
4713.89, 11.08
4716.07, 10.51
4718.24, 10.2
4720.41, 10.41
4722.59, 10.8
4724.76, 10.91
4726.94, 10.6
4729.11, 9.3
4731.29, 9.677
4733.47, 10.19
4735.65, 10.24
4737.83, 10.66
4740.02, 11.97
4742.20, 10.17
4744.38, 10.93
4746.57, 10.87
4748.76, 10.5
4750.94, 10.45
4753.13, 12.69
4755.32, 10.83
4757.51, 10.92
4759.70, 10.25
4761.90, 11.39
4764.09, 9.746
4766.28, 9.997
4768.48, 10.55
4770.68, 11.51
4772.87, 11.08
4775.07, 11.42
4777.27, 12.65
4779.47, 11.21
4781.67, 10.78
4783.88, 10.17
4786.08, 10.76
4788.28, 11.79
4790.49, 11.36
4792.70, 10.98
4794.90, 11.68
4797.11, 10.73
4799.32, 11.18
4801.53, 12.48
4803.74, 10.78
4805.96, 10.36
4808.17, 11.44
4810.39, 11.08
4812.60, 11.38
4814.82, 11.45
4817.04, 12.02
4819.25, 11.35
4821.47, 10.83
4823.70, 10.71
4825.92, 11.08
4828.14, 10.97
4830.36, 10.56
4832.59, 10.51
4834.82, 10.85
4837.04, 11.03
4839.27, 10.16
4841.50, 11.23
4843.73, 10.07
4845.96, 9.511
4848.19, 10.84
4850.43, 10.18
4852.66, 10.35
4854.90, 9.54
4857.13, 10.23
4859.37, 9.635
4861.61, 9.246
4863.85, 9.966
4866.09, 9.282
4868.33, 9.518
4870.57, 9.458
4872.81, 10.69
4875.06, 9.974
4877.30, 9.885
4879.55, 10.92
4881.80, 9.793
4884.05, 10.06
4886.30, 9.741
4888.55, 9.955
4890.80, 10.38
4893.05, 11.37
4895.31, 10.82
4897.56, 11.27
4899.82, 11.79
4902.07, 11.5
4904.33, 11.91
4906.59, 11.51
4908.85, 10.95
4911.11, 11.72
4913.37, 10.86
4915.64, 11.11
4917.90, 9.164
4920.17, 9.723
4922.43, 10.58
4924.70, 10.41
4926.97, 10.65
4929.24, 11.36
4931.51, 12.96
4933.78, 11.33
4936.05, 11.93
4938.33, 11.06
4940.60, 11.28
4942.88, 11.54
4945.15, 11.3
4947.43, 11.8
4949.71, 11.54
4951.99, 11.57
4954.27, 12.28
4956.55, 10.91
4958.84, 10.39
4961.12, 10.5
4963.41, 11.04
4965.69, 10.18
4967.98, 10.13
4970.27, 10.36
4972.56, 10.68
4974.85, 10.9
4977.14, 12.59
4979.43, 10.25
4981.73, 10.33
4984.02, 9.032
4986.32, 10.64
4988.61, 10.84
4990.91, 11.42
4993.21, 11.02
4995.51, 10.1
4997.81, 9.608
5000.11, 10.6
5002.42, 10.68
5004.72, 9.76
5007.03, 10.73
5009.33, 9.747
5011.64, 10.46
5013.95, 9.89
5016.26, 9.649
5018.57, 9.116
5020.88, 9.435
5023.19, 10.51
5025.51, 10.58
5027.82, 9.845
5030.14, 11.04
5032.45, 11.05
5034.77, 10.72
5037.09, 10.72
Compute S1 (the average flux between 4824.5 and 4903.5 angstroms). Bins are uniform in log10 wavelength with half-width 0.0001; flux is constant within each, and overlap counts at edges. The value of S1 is 10.4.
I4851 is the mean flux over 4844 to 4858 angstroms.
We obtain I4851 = 10.1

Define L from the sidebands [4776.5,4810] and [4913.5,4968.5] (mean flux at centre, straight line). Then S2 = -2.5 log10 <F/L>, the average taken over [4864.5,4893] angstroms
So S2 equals 0.11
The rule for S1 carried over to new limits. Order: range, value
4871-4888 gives 10.1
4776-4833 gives 11.2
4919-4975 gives 11.1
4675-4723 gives 10.3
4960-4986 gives 10.5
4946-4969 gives 11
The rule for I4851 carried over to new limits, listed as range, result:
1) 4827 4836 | 10.7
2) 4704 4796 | 10.7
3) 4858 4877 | 9.74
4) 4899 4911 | 11.5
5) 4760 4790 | 11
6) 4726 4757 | 10.7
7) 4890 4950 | 11.2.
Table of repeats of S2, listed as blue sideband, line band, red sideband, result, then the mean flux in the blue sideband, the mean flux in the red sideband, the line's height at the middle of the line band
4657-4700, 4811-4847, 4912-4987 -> -0.021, 10.3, 10.9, 10.7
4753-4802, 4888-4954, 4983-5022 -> -0.068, 11.1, 10.2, 10.5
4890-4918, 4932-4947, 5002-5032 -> -0.063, 11.2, 10.1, 10.9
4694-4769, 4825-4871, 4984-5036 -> 0.018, 10.4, 10.3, 10.4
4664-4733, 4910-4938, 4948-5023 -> -0.053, 10.3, 10.5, 10.5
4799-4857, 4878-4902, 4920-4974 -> 0.033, 10.8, 11.1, 11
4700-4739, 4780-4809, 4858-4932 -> -0.077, 10.2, 10.5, 10.4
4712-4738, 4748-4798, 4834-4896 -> -0.076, 10.3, 10.2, 10.3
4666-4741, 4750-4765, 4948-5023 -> -0.056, 10.3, 10.5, 10.4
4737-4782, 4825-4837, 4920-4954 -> 0.031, 11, 11.3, 11.1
